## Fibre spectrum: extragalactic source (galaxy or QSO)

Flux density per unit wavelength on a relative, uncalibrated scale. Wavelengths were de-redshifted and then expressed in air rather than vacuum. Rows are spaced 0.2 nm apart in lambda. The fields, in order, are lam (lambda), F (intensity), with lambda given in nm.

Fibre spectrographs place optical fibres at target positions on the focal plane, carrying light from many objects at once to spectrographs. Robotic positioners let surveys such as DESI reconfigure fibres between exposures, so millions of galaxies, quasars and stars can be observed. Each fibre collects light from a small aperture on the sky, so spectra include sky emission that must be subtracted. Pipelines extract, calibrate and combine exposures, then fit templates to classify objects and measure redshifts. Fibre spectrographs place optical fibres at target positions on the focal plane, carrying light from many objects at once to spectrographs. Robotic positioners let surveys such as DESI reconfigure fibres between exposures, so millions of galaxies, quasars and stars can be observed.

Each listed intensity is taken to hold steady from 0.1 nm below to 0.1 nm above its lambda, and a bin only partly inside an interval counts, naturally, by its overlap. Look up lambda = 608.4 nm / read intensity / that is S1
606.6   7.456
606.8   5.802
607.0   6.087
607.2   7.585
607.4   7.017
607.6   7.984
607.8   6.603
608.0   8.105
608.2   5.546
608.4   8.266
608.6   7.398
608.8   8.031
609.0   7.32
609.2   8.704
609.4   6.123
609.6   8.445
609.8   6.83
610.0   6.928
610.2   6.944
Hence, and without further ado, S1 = 8.266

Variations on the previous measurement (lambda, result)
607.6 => 7.984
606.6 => 7.456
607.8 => 6.603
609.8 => 6.83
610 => 6.928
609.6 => 8.445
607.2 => 7.585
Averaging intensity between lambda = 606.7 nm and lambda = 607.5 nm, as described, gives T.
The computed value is 6.62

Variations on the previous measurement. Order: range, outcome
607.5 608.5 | 7.3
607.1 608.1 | 7.46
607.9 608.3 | 6.83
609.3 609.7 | 7.28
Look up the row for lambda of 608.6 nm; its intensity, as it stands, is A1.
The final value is 7.398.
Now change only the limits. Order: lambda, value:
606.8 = 5.802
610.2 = 6.944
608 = 8.105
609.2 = 8.704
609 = 7.32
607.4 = 7.017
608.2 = 5.546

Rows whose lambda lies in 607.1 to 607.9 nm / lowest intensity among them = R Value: 6.603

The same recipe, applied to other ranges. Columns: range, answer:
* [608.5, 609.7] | 6.123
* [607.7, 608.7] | 5.546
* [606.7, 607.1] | 5.802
